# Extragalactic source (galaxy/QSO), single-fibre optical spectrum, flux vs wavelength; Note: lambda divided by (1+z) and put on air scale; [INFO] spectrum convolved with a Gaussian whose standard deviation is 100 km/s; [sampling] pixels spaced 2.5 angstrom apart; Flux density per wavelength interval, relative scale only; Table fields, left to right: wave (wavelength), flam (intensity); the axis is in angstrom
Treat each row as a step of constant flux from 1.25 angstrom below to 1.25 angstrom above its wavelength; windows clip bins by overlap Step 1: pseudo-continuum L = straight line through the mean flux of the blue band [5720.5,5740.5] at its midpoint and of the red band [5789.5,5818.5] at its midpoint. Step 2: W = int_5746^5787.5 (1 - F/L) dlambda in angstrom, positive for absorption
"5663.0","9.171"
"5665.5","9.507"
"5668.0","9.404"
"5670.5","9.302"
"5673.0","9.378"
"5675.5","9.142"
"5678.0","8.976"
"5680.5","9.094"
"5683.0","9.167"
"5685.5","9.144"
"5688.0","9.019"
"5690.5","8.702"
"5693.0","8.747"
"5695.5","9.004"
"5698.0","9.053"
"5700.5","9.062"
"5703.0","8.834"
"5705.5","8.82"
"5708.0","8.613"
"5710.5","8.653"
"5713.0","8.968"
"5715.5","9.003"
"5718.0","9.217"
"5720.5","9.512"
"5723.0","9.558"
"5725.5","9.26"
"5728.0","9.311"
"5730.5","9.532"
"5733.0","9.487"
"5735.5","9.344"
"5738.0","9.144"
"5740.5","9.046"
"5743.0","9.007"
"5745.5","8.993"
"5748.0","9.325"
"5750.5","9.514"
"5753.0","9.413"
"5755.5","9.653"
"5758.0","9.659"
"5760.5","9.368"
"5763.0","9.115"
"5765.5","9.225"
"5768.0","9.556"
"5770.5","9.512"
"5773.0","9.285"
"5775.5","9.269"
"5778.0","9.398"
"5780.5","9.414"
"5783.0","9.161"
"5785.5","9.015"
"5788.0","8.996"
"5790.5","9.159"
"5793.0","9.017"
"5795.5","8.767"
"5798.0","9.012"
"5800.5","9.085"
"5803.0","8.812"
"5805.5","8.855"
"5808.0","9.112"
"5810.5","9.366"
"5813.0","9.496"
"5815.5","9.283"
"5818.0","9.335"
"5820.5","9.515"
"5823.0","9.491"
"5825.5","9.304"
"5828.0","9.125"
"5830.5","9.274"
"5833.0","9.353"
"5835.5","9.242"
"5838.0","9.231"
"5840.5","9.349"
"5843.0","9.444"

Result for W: -0.5 angstrom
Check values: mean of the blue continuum 9.36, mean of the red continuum 9.1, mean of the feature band 9.35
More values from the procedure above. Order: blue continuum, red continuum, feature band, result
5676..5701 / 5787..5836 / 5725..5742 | -0.4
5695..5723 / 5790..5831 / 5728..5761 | -1.0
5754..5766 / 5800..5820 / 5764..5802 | 0.5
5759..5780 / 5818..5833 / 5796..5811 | 0.5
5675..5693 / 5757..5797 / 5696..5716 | 0.4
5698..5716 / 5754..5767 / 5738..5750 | 0.1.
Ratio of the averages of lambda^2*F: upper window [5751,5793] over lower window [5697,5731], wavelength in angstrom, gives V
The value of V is 1.05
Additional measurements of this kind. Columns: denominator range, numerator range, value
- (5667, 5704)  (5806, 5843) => 1.08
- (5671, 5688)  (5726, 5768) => 1.04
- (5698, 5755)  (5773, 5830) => 1.03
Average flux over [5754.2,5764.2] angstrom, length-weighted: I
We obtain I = 9.45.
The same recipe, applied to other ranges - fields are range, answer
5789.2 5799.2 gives 8.99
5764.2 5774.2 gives 9.39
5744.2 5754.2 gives 9.31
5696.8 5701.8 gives 9.06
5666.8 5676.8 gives 9.3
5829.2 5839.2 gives 9.27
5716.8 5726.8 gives 9.39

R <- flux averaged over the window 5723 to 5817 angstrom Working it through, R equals 9.25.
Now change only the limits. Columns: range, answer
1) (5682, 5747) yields 9.09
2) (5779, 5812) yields 9.07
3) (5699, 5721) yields 8.95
